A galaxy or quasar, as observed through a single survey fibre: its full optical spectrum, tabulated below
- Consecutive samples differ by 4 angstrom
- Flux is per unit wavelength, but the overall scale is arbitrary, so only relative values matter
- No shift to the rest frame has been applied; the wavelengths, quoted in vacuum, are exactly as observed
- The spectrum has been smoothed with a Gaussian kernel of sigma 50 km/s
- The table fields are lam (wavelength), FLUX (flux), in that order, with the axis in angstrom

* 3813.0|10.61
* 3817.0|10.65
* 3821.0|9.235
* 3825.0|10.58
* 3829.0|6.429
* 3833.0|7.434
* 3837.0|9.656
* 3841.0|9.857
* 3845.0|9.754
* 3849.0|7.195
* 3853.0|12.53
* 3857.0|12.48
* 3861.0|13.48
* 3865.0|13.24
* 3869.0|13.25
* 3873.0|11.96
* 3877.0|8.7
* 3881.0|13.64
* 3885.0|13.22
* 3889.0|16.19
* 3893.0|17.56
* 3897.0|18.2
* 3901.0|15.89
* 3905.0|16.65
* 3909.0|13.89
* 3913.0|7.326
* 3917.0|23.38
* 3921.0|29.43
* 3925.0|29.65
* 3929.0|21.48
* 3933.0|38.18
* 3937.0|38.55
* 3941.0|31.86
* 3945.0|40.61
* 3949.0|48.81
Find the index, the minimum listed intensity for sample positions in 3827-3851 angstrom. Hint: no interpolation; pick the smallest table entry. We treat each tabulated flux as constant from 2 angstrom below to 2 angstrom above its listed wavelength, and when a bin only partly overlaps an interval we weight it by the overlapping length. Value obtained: 6.429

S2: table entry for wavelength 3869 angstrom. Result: 13.25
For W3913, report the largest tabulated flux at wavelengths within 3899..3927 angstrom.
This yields 29.65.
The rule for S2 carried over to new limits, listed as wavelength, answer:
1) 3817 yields 10.65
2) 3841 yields 9.857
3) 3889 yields 16.19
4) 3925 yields 29.65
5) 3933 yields 38.18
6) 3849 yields 7.195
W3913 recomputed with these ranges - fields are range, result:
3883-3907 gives 18.2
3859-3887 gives 13.64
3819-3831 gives 10.58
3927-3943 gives 38.55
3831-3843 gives 9.857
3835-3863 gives 13.48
